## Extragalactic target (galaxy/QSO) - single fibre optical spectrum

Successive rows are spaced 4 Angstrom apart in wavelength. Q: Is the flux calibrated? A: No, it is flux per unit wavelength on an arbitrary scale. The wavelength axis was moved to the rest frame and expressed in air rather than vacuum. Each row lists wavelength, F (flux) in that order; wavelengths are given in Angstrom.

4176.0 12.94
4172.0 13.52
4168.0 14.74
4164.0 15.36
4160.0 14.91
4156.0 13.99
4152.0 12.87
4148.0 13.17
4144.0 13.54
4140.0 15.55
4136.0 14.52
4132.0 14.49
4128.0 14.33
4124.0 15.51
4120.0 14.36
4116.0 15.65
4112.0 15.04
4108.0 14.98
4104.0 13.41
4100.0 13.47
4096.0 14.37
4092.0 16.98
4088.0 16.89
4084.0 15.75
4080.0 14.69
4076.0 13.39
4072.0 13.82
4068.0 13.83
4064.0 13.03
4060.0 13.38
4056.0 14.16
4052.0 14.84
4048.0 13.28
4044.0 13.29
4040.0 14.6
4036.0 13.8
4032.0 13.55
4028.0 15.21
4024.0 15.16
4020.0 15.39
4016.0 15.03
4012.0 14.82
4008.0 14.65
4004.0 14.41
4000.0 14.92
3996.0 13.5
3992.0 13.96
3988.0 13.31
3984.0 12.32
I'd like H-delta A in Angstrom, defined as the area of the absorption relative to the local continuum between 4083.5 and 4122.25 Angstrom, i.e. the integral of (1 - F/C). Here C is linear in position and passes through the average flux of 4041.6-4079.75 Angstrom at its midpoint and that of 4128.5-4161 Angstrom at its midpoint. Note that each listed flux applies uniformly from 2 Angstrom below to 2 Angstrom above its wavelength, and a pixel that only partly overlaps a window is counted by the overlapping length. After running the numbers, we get -3.2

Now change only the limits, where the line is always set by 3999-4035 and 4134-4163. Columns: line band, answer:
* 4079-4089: -0.9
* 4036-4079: 2.3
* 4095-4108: 0.4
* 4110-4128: -1.0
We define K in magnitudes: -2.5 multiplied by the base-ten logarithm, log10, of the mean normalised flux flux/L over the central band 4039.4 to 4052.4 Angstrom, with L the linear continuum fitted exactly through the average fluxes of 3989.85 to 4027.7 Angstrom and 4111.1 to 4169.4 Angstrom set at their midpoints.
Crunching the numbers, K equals 0.060 mag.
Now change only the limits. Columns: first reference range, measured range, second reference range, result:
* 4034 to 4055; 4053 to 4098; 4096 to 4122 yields -0.027 mag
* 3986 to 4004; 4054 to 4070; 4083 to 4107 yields 0.087 mag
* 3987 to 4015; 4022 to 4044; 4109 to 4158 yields -0.003 mag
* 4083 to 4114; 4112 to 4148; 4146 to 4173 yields -0.007 mag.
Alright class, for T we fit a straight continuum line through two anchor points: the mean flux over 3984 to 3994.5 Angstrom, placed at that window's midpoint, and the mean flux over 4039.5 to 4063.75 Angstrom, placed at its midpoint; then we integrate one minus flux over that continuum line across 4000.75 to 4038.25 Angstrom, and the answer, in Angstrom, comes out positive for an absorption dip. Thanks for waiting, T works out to -3.0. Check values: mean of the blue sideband 13.4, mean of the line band 14.7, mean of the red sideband 13.8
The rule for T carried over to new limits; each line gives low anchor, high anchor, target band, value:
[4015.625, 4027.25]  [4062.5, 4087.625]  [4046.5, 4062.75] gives 0.8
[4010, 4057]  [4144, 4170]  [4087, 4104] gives -1.0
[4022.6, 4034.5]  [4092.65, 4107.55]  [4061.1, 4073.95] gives 0.7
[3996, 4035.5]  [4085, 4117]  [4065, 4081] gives 1.2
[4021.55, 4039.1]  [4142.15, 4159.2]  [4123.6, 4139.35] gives -1.2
